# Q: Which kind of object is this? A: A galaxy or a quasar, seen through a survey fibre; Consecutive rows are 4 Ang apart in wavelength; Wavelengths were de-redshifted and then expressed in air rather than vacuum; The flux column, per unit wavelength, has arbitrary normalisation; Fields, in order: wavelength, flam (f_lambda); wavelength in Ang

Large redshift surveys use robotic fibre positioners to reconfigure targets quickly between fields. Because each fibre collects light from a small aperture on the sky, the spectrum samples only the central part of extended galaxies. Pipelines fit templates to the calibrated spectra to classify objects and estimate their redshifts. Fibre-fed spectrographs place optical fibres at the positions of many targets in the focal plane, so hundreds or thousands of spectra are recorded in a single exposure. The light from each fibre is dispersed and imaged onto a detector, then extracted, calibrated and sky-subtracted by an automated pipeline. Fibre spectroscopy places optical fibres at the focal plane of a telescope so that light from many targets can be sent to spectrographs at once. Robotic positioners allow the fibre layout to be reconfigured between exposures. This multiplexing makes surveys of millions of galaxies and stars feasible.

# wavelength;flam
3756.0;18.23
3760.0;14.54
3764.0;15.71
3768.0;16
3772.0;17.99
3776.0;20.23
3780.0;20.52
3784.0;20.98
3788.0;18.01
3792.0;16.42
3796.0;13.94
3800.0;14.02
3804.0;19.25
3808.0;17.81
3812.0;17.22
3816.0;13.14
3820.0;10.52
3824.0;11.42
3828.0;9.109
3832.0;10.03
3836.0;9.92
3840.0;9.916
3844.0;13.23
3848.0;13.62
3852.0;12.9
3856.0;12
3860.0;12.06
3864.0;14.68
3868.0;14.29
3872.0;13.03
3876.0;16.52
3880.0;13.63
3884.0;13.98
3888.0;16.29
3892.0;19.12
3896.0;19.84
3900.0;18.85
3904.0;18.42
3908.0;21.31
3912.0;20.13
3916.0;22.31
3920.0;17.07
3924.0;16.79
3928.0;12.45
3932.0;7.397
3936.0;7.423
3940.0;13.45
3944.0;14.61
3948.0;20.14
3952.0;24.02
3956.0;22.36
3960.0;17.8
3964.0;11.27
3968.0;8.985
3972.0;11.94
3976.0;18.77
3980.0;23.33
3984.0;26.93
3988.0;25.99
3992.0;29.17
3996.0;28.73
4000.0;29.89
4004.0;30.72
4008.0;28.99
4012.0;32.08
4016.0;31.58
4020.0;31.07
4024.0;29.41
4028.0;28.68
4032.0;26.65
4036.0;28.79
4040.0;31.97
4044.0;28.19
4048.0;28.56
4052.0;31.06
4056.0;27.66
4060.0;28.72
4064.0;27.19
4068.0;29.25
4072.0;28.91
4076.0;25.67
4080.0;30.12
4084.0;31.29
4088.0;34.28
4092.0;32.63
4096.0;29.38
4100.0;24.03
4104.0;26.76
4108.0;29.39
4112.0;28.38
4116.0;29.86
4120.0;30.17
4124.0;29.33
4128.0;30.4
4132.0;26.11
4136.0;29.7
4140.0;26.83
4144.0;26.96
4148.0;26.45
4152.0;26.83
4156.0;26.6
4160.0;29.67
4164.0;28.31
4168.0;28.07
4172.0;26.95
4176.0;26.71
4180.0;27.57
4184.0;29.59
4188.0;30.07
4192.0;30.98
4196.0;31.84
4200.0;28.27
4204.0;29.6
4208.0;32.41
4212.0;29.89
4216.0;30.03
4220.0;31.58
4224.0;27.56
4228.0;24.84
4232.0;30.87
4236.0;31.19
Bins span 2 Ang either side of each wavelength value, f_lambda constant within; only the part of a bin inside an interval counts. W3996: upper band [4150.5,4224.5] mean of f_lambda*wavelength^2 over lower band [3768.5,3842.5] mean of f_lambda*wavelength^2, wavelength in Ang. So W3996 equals 2.35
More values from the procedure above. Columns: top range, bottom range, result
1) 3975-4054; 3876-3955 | 1.80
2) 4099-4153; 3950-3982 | 1.75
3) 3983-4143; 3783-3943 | 2.18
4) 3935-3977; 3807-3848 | 1.37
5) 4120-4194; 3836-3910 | 2.15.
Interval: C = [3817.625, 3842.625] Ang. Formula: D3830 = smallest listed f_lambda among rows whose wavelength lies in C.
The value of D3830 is 9.109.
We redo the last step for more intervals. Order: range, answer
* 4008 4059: 26.65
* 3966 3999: 8.985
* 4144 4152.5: 26.45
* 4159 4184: 26.71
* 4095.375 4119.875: 24.03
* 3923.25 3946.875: 7.397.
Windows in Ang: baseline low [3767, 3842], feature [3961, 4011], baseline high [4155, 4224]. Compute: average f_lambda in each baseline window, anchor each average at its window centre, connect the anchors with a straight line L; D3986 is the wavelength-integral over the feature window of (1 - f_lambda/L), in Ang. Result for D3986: -2.4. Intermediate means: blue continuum 15.1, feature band 23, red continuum 29.3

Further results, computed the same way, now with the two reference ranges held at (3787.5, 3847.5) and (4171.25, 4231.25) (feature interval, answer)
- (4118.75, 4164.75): -2.2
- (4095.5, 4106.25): -0.5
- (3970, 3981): 1.4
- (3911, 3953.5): 5.6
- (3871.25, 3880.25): 0.7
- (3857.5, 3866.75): 1.2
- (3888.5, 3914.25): -3.8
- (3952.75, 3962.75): -0.4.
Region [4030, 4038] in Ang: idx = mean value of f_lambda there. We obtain 27.7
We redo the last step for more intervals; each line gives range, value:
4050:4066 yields 28.7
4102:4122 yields 28.9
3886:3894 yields 17.7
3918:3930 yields 15.4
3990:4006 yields 29.6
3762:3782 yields 18.1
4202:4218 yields 30.5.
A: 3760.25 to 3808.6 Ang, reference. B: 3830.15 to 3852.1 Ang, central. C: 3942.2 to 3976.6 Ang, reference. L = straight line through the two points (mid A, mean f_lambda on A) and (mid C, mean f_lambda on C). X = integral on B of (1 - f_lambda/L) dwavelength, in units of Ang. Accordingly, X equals 7.25 Ang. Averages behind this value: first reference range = 17.5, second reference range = 16.6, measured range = 11.5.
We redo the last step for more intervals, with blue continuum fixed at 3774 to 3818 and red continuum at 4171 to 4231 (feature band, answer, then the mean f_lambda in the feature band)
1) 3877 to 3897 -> 3.7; 16.4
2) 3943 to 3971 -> 6.5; 16.9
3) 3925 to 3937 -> 6.4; 9.87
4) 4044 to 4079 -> -4.5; 28.4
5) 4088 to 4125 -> -3.7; 29.2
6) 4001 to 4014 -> -3.8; 30.5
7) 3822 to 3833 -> 4.9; 10.2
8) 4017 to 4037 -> -4.1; 29.1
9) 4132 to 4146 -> -0.1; 27.6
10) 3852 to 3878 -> 7.7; 13.7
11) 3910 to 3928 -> 2.3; 18.3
